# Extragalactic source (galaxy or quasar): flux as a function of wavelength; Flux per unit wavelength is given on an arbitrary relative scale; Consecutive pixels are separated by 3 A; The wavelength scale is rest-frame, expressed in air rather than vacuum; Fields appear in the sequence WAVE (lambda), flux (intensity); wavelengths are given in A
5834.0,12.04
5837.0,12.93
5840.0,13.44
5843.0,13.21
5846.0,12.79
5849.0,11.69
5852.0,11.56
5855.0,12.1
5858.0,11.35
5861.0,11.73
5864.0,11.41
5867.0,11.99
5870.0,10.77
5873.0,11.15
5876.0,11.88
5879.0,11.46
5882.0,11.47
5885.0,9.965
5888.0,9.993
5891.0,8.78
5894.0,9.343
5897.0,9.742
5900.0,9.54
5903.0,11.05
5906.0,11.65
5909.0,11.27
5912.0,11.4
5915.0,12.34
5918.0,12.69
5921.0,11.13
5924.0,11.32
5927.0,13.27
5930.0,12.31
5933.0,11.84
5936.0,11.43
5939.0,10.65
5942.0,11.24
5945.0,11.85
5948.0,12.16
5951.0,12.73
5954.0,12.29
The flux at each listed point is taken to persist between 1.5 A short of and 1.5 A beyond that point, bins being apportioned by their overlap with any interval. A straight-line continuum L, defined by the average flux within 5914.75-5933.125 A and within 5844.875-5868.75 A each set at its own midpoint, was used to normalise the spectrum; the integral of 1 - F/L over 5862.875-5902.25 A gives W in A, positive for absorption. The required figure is 4.45 A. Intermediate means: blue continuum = 11.8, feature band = 10.6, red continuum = 12.1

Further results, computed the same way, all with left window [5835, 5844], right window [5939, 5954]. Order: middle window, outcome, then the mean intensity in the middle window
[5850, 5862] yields 1.2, 11.7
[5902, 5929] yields 0.9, 11.8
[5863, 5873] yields 1.1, 11.4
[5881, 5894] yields 2.7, 9.92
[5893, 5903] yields 2.1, 9.78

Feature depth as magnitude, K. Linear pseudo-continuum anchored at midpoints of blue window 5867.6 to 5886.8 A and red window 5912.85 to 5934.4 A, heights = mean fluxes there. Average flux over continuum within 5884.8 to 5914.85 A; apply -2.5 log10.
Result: 0.12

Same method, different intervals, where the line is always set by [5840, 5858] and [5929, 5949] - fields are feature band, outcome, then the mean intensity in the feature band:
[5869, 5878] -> 0.07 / 11.3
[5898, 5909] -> 0.11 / 10.8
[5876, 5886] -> 0.08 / 11.2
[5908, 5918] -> 0.00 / 11.8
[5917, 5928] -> -0.03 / 12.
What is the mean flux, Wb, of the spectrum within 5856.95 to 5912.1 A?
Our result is 10.8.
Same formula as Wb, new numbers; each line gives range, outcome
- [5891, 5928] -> 11.1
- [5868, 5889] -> 11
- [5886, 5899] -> 9.49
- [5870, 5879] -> 11.4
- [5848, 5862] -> 11.7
